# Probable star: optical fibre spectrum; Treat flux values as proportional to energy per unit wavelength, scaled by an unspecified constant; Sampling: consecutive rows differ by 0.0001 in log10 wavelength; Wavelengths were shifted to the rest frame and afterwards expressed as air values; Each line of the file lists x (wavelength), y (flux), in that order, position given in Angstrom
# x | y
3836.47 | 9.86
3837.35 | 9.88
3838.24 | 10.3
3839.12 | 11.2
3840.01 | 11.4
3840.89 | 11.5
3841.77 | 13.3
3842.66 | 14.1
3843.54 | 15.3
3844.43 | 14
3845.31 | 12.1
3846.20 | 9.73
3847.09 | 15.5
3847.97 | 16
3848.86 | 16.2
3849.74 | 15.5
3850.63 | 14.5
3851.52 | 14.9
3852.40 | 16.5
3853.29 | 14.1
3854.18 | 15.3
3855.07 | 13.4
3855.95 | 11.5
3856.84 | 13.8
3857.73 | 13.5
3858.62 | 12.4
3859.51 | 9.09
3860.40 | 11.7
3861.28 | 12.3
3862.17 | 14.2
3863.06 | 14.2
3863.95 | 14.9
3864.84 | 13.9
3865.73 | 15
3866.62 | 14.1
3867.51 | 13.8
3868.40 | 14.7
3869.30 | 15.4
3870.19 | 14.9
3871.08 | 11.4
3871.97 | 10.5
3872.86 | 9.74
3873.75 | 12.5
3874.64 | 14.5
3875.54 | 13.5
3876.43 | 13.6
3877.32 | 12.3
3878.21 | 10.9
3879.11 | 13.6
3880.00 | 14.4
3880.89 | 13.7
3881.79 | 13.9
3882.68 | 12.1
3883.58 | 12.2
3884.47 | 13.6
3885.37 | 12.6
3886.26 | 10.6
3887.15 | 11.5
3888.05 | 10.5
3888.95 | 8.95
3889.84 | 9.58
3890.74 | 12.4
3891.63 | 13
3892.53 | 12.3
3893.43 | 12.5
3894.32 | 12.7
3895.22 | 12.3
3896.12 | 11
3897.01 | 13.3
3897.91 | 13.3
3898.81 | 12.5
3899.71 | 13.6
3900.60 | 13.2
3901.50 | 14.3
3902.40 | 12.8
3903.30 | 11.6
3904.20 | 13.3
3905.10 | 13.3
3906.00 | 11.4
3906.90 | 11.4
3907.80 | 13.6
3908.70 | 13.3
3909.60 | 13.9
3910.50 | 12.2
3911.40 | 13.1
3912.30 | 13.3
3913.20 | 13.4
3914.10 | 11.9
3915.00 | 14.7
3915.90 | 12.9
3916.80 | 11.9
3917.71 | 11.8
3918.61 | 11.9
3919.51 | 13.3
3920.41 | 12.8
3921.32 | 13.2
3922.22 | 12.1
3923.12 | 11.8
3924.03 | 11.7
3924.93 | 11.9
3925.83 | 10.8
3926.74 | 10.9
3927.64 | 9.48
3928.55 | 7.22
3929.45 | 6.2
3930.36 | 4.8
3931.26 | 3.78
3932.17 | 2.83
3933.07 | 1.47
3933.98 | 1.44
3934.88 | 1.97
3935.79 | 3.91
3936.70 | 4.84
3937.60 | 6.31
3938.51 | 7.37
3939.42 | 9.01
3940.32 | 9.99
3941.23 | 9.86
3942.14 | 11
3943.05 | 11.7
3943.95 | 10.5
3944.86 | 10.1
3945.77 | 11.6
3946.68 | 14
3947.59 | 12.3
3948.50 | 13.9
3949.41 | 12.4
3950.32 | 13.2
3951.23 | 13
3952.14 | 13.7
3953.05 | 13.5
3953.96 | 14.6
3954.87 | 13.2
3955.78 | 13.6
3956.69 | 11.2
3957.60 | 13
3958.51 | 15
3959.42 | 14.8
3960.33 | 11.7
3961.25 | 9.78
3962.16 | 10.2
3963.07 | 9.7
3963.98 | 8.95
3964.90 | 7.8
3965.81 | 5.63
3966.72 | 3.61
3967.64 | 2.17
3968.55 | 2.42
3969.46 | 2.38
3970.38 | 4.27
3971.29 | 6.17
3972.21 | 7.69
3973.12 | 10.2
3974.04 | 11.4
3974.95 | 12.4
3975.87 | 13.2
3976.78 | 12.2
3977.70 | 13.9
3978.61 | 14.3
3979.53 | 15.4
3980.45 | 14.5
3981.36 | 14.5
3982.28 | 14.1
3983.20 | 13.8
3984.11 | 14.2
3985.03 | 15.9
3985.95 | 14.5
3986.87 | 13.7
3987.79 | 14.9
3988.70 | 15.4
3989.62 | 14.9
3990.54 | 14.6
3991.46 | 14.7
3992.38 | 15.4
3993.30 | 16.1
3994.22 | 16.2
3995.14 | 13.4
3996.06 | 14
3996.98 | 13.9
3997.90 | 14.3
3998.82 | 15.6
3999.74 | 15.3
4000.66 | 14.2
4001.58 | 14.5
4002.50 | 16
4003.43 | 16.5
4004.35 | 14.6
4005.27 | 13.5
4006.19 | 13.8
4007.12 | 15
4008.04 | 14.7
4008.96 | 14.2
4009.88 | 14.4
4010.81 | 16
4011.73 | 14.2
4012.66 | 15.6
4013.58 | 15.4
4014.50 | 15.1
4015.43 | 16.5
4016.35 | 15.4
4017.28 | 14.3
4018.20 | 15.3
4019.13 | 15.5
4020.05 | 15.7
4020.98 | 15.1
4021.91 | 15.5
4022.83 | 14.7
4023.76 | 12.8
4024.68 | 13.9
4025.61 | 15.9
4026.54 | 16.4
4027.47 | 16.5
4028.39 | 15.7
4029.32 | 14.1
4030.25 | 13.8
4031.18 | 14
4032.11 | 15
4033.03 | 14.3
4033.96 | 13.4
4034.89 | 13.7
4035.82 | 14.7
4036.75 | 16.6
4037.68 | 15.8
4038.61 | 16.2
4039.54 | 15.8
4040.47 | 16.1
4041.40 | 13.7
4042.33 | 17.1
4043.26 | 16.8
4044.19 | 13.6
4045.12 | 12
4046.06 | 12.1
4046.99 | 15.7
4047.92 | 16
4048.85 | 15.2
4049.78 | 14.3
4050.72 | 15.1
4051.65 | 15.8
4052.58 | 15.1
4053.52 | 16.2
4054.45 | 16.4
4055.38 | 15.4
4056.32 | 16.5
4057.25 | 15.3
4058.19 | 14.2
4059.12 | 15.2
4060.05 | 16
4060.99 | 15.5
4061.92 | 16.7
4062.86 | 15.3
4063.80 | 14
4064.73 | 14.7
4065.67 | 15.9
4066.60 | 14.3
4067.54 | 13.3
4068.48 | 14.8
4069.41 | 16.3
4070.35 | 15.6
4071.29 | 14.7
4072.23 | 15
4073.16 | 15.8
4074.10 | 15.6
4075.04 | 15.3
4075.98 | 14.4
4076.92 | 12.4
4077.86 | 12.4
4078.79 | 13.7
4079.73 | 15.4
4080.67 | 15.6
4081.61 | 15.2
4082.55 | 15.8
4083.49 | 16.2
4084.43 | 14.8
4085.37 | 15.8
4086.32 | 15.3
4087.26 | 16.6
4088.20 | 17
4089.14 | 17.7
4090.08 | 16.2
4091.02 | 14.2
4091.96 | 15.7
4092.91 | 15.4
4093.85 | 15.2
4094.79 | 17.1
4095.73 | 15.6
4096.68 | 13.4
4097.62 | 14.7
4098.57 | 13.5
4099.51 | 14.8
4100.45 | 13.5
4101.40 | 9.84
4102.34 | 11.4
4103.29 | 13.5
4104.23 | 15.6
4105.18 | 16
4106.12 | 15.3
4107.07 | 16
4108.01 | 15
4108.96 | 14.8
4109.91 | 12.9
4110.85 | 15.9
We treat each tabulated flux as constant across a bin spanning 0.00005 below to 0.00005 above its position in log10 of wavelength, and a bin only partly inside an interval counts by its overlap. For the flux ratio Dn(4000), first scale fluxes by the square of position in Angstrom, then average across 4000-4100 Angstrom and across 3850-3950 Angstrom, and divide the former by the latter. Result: 1.4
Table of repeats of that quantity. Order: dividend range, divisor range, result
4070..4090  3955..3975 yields 1.83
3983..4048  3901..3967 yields 1.45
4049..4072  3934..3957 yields 1.54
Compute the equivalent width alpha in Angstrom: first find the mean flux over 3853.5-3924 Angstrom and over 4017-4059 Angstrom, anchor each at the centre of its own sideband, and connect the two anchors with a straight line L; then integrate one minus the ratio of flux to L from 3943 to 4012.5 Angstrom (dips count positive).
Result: 7.6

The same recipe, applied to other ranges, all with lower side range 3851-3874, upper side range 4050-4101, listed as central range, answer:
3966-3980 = 5.48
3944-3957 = 1.21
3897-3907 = 0.63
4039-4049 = 0.01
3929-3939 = 7.07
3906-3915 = 0.57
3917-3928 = 1.64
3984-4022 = -0.97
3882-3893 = 1.57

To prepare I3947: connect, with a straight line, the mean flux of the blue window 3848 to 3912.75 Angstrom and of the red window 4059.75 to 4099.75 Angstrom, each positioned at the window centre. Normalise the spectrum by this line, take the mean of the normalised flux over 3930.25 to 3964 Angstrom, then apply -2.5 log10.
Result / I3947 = 0.36 mag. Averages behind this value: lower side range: 13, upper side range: 15.2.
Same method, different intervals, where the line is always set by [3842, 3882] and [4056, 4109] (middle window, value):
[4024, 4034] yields -0.01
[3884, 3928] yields 0.13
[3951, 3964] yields 0.14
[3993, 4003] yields -0.03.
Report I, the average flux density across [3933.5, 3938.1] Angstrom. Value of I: 3.72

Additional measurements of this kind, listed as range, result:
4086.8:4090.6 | 16.9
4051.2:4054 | 15.7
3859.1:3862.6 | 11.9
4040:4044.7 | 15.4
